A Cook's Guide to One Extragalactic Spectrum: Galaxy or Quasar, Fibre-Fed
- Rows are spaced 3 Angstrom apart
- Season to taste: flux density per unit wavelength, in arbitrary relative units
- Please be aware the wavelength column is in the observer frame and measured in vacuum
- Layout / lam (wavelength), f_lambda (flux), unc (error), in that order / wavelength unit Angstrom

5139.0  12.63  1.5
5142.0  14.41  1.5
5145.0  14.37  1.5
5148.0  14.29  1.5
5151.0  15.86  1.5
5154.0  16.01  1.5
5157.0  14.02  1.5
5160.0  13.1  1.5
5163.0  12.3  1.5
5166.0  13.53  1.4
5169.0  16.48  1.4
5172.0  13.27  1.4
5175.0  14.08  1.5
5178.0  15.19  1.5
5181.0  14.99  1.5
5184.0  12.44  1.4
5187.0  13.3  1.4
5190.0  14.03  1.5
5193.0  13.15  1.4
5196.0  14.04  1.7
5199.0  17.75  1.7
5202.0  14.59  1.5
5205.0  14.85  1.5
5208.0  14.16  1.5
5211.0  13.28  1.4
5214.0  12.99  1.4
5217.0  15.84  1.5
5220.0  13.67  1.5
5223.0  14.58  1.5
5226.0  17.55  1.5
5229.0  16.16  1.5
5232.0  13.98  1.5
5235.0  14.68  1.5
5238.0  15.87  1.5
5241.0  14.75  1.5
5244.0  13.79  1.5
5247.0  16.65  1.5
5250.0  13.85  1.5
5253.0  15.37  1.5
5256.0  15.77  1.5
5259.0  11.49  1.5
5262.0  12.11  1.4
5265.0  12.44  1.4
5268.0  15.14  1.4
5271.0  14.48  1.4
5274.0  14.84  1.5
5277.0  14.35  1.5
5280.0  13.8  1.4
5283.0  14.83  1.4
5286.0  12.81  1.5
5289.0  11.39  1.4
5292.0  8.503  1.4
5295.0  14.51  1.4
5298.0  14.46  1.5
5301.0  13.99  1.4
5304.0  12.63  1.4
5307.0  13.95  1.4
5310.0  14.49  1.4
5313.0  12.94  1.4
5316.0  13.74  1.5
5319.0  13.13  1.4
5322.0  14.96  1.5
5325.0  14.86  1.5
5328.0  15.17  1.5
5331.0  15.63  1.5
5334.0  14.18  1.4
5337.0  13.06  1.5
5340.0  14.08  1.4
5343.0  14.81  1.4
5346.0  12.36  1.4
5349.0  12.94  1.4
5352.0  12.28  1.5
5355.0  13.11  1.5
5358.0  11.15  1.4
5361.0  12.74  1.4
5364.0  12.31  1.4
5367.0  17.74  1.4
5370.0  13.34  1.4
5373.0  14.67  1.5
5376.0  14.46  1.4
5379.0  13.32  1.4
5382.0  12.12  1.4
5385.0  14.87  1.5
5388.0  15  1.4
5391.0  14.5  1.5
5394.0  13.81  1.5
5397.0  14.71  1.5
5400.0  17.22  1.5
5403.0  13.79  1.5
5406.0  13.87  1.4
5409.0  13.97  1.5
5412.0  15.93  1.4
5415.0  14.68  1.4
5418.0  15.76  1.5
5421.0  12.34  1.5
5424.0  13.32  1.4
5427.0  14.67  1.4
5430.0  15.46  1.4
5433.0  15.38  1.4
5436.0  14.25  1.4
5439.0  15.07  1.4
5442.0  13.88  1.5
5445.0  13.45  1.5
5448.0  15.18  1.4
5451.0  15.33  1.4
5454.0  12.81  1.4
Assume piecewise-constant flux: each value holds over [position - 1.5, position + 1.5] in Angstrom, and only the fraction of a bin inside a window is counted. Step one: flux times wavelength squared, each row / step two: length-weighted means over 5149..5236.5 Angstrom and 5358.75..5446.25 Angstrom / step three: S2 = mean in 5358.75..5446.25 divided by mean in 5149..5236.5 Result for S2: 1.07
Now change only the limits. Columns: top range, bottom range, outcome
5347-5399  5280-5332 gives 1.03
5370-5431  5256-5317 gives 1.12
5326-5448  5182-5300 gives 1.06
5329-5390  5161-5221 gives 1.03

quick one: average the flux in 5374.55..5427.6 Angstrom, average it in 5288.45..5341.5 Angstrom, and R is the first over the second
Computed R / 1.05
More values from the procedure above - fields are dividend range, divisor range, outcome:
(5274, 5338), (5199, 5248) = 0.92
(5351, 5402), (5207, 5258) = 0.94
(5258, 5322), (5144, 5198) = 0.94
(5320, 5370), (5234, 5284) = 0.96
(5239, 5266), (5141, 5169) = 0.98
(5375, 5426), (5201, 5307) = 1.02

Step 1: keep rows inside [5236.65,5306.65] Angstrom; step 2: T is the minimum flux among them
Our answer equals 8.503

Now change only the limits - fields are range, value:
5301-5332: 12.63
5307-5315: 12.94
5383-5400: 13.81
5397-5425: 12.34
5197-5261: 11.49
